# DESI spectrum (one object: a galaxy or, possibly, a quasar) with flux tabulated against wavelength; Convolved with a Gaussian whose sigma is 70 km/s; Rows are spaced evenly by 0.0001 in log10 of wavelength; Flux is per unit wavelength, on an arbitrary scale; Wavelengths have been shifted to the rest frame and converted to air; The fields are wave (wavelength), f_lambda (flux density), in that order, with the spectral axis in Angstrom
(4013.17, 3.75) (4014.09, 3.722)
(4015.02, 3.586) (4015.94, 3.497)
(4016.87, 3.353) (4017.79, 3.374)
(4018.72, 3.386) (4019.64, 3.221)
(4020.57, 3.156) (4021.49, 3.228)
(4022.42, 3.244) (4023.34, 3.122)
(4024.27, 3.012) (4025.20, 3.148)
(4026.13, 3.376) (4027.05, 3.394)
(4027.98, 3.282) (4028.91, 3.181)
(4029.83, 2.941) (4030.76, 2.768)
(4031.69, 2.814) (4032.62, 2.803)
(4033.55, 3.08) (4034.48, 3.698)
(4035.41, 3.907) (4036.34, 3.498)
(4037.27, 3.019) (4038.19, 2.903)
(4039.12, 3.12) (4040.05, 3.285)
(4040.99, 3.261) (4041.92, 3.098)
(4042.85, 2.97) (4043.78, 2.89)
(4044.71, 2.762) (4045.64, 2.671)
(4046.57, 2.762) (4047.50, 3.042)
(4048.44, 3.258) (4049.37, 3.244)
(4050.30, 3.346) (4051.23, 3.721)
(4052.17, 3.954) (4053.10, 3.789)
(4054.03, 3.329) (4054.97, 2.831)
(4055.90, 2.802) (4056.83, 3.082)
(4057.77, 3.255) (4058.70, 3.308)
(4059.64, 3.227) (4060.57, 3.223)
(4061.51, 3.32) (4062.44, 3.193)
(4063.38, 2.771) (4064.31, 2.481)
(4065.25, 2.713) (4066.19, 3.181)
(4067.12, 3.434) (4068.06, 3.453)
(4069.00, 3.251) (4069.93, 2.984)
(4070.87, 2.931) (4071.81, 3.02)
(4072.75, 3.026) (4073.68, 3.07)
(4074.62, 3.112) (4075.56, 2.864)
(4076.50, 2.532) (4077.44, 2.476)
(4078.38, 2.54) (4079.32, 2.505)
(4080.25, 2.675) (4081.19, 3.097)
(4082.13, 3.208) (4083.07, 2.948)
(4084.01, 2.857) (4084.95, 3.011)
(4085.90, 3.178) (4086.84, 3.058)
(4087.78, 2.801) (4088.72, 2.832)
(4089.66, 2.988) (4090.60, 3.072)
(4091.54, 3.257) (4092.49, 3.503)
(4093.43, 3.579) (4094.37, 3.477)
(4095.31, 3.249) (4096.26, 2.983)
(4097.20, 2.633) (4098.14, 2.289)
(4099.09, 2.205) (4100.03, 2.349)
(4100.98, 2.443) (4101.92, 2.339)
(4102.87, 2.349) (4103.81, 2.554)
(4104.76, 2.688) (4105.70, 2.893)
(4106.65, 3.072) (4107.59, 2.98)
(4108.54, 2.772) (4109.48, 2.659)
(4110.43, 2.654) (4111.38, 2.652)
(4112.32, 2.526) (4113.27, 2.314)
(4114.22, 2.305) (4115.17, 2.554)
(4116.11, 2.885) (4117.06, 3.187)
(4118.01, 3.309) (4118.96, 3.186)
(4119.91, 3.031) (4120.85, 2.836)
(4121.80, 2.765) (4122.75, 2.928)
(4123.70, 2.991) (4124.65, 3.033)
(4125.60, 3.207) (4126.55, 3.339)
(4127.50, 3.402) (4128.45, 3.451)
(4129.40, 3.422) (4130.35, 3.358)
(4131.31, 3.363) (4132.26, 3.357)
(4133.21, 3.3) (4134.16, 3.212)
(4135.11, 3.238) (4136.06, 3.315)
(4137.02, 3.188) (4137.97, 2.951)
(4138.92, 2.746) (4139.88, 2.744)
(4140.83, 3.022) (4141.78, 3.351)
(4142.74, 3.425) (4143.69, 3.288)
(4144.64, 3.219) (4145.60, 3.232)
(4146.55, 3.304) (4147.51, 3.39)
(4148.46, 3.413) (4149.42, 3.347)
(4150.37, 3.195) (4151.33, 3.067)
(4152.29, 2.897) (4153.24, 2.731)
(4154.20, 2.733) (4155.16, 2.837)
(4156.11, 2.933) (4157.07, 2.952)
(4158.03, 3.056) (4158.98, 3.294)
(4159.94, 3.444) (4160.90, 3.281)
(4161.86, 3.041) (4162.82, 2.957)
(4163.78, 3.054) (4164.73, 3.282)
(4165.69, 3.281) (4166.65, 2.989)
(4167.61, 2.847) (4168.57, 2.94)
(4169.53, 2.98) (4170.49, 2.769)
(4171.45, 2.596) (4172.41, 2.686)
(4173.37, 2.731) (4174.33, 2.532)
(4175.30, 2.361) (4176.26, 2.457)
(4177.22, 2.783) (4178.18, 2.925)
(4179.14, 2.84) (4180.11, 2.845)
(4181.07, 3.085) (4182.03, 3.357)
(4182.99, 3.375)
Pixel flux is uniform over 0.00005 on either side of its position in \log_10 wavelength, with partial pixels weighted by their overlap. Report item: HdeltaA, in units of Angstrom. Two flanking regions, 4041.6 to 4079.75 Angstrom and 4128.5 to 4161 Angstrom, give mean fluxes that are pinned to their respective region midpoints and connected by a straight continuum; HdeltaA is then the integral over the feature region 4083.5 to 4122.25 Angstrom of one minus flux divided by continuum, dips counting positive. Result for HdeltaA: 3.4 Angstrom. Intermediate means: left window 3.06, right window 3.17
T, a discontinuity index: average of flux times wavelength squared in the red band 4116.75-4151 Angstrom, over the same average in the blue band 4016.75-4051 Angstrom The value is 1.06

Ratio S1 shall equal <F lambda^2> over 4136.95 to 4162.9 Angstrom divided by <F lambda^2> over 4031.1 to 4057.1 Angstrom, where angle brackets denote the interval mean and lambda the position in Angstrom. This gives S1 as 1.0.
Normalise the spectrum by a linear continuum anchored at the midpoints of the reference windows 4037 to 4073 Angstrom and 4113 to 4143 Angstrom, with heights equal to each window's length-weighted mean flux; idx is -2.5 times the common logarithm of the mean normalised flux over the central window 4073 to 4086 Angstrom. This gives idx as 0.09 mag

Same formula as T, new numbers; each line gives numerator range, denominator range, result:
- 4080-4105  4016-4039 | 0.93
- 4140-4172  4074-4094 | 1.08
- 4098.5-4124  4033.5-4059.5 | 0.87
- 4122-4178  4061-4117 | 1.10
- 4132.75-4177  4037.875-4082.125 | 1.04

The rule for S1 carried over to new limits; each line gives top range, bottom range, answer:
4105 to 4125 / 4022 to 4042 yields 0.93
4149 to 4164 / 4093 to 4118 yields 1.15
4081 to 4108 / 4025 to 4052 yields 0.94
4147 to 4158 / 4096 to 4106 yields 1.25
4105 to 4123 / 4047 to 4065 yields 0.90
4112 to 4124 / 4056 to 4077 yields 0.95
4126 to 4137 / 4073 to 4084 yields 1.21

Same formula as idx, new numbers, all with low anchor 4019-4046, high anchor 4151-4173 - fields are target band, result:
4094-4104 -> 0.17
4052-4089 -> 0.02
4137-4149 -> -0.06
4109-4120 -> 0.10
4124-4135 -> -0.10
